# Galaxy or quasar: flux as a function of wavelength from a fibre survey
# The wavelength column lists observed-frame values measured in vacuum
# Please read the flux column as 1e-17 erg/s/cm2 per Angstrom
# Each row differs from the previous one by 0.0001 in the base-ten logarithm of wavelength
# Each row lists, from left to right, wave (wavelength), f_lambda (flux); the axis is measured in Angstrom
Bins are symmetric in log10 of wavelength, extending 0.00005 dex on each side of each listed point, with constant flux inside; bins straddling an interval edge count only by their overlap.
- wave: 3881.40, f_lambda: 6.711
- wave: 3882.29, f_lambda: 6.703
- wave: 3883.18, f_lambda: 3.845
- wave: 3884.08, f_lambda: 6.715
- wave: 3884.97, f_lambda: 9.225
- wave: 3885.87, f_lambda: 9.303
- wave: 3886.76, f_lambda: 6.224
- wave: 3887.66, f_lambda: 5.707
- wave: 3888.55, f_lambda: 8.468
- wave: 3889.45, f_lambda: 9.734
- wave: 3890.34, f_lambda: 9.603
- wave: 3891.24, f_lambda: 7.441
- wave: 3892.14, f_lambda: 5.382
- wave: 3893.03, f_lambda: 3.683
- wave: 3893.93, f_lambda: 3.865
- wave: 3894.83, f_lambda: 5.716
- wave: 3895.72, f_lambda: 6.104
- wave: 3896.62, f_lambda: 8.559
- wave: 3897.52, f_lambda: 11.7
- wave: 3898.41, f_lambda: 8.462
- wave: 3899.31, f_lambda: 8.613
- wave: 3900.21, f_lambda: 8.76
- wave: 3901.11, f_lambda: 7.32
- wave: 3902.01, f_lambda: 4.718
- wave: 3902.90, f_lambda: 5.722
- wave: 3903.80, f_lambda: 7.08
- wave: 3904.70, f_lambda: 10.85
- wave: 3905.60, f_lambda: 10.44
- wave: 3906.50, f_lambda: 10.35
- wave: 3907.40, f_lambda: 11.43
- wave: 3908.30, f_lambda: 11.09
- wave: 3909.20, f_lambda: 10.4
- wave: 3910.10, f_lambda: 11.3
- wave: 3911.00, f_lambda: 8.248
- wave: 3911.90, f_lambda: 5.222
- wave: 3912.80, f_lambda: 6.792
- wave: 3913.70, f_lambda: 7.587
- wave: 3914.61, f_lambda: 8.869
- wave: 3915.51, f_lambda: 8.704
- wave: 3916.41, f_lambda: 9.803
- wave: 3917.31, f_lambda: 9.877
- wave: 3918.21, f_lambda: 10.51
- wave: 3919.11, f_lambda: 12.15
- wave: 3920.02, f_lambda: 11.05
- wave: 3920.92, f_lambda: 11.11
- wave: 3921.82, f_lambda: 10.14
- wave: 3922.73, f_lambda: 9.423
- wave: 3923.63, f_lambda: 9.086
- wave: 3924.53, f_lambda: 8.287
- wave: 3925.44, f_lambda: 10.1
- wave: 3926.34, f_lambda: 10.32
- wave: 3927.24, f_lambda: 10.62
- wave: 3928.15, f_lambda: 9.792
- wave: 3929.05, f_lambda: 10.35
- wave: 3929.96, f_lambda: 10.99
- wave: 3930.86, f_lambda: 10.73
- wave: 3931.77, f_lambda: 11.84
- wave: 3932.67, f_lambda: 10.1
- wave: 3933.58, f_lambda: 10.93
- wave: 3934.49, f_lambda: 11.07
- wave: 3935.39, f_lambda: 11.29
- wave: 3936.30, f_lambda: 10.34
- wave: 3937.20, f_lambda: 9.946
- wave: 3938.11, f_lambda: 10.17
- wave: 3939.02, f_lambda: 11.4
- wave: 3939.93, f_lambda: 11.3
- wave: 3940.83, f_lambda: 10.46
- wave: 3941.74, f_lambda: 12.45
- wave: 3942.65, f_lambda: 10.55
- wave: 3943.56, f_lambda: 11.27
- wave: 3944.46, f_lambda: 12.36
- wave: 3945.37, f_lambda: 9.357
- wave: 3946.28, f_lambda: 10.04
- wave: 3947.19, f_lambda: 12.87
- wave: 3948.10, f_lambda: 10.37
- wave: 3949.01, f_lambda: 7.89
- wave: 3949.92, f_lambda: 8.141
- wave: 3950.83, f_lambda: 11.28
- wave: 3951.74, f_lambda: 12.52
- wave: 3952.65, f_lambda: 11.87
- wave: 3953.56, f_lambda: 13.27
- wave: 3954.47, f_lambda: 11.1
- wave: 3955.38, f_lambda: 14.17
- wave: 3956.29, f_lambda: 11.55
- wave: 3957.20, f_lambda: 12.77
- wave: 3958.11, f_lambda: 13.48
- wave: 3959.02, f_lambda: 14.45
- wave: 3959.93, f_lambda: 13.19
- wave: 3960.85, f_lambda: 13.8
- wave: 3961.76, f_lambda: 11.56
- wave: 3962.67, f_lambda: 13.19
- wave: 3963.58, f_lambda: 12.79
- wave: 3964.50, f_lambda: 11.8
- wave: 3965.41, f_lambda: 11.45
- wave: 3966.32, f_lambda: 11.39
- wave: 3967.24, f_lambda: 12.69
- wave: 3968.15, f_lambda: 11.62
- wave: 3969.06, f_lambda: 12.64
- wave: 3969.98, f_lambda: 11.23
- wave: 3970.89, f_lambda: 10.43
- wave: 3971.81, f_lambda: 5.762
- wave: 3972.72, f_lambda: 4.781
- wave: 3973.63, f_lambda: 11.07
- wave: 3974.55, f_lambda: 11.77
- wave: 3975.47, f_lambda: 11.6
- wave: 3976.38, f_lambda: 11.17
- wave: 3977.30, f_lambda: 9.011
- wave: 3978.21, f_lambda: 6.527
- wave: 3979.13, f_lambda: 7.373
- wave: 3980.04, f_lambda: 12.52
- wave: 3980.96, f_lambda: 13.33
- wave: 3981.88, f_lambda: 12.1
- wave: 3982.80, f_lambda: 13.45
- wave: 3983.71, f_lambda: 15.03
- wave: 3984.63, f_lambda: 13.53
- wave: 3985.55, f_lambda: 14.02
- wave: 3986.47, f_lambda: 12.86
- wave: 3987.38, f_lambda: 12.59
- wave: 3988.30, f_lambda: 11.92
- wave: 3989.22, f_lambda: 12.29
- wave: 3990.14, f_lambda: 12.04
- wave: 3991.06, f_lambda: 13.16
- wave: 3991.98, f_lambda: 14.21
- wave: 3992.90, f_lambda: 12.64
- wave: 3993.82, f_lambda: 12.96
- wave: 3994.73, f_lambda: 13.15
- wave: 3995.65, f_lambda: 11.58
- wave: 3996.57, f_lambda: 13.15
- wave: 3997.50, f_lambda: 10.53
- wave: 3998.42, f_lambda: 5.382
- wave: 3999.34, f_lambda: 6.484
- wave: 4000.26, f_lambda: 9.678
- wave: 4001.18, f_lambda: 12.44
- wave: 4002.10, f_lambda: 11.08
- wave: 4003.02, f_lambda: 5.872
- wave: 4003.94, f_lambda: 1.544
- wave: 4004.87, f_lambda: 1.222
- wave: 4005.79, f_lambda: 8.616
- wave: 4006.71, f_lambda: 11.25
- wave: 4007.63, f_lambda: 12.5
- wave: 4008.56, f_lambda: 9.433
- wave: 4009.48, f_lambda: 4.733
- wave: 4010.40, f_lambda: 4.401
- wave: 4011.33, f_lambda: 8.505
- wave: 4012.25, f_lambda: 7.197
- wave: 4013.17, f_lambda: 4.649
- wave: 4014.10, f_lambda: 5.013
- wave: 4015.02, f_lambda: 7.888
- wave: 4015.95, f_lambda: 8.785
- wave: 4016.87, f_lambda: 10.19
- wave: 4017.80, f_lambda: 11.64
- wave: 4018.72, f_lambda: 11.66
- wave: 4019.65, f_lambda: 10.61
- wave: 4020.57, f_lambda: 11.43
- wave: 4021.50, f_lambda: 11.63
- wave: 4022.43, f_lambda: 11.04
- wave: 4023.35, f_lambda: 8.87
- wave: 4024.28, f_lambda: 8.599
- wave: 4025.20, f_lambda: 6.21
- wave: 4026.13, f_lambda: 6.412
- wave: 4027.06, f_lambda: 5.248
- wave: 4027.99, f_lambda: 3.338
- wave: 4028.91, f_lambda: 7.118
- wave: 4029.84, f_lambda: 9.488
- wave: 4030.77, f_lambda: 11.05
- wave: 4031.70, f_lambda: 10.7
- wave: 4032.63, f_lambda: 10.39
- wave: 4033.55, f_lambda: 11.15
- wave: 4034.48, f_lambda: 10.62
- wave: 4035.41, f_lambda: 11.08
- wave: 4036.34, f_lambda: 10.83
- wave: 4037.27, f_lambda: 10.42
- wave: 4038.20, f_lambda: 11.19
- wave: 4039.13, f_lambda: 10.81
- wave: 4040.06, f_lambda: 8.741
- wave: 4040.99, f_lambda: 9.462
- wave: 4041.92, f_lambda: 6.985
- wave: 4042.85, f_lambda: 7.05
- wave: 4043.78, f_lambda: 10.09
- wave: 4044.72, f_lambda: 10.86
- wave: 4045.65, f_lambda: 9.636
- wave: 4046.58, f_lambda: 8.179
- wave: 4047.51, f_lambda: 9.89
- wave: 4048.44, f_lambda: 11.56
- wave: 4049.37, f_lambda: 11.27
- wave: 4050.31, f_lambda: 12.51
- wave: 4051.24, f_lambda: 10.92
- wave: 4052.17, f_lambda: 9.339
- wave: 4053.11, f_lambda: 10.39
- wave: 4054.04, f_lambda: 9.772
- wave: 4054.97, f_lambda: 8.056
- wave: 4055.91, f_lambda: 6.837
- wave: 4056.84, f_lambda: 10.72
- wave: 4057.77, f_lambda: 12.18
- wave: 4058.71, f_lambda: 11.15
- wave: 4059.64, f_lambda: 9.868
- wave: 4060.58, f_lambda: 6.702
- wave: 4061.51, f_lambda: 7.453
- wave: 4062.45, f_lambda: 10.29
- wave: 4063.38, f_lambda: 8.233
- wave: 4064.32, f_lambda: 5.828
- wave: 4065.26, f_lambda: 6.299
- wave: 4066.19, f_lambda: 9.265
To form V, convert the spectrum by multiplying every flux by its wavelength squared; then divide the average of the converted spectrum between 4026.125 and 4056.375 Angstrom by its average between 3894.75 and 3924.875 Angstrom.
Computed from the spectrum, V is 1.12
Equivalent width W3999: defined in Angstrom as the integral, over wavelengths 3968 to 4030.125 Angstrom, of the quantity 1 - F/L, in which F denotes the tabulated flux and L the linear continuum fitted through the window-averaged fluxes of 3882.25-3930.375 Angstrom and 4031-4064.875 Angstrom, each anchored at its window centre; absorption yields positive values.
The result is -2.6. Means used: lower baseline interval 8.6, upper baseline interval 9.75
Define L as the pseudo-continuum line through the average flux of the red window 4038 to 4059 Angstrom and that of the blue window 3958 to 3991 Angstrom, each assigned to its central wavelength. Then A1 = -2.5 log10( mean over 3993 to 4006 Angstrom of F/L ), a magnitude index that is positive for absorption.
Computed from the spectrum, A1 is 0.234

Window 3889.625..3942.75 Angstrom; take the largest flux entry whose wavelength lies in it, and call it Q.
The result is 12.45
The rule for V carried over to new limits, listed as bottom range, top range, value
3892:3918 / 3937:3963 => 1.45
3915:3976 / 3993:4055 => 0.87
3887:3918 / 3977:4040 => 1.27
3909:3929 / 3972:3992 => 1.25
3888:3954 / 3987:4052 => 1.04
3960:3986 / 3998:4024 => 0.75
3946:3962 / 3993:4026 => 0.76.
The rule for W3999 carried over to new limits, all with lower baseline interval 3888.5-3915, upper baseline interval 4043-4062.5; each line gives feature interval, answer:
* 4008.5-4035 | 2.63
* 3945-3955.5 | -2.81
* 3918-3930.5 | -2.86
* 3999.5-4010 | 1.49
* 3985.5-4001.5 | -4.39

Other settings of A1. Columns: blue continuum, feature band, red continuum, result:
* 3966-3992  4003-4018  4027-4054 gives 0.41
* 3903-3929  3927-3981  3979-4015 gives -0.13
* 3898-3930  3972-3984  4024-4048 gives -0.15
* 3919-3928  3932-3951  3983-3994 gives 0.03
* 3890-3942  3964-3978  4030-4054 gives -0.09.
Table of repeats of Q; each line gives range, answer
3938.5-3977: 14.45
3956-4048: 15.03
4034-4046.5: 11.19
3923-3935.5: 11.84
